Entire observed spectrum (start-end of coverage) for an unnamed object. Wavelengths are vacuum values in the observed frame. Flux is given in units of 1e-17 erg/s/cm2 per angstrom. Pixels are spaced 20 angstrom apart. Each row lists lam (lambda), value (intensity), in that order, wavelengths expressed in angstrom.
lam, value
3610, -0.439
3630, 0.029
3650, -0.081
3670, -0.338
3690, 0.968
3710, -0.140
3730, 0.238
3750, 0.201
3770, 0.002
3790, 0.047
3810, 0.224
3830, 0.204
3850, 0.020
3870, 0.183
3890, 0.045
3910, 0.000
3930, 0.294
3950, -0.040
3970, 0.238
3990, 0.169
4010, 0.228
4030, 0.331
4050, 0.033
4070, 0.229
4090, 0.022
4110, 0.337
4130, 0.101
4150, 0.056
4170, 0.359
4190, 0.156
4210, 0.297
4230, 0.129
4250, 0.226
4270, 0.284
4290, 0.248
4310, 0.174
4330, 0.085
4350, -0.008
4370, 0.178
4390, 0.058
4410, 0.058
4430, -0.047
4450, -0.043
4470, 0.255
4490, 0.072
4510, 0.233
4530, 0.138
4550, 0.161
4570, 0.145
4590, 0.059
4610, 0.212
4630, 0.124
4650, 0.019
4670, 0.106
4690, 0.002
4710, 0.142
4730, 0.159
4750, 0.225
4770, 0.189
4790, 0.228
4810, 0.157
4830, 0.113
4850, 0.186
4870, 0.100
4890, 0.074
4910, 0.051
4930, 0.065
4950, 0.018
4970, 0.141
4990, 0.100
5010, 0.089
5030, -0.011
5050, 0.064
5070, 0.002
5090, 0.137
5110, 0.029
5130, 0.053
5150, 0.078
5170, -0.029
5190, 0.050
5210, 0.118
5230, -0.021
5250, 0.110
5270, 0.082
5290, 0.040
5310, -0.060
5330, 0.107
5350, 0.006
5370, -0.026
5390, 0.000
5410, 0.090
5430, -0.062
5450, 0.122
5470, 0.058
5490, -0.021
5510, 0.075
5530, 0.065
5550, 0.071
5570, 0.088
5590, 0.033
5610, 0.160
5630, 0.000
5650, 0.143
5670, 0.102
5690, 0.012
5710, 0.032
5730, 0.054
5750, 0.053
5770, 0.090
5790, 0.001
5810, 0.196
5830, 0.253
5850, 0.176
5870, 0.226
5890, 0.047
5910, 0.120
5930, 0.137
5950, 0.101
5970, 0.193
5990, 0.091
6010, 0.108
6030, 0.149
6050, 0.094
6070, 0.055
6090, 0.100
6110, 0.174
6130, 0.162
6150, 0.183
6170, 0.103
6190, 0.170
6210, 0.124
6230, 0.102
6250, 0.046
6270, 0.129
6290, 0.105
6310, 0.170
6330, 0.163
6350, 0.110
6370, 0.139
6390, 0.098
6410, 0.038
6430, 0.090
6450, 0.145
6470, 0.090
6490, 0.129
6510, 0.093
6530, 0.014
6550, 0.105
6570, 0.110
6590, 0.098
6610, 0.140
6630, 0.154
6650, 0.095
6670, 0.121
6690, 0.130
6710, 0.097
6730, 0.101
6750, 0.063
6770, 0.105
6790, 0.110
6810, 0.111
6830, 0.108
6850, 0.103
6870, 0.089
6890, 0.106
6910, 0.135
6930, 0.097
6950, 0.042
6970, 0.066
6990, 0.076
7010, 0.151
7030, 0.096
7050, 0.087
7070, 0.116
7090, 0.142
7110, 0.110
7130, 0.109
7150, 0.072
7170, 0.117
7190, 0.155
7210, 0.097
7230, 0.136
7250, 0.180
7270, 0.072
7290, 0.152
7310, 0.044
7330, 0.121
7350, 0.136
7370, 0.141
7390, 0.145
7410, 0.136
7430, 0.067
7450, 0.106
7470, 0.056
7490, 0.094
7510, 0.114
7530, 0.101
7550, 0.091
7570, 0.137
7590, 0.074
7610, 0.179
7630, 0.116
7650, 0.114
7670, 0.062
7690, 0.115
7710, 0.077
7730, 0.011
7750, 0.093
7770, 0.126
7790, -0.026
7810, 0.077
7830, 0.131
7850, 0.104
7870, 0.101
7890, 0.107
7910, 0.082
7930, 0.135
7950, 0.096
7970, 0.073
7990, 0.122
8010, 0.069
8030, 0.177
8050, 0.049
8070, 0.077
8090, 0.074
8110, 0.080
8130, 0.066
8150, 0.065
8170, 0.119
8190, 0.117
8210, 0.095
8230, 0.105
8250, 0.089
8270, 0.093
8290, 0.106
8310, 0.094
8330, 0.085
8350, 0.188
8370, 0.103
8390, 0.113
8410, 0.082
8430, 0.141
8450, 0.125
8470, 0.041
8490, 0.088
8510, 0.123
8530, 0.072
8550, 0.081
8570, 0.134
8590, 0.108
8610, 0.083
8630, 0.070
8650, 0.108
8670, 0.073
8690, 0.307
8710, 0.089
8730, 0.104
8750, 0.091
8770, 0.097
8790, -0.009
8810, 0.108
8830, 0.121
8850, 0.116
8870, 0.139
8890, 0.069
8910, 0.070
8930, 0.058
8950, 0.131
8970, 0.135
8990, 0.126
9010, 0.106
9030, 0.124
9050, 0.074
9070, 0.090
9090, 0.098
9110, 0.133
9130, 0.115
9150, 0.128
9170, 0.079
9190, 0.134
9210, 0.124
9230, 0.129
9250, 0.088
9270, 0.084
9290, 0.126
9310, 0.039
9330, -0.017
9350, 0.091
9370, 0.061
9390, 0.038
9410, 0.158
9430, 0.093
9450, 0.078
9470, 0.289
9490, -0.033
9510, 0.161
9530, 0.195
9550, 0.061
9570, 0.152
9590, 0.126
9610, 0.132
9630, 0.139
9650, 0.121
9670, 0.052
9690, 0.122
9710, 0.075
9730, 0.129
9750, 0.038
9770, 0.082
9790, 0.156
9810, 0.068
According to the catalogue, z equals 1.330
